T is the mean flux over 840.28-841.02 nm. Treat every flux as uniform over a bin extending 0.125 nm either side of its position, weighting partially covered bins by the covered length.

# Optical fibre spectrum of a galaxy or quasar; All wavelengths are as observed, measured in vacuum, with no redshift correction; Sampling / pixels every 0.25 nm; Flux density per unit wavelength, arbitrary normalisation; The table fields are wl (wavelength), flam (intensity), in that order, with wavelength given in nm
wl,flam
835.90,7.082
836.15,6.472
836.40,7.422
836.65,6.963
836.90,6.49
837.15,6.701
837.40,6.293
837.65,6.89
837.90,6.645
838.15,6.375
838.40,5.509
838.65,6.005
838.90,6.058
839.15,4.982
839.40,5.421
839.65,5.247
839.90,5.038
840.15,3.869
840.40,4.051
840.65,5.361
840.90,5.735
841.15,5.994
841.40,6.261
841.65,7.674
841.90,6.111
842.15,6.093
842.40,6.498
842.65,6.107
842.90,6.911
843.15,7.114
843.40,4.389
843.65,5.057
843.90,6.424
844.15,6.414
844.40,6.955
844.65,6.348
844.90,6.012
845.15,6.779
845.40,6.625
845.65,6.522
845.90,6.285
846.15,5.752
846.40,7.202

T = 5.05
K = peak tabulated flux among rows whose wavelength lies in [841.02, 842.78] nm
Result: 7.674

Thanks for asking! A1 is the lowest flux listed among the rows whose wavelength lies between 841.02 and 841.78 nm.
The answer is 5.994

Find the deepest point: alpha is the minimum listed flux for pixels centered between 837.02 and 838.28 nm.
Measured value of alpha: 6.293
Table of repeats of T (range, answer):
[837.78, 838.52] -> 6.18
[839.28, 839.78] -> 5.33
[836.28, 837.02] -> 6.96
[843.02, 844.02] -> 5.75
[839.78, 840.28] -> 4.44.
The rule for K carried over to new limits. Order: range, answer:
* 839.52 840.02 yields 5.247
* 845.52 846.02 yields 6.522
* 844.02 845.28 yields 6.955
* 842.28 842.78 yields 6.498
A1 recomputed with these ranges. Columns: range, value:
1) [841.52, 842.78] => 6.093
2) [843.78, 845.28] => 6.012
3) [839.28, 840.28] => 3.869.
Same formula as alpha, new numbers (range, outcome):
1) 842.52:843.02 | 6.107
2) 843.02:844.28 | 4.389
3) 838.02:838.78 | 5.509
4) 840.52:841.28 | 5.361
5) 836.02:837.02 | 6.472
